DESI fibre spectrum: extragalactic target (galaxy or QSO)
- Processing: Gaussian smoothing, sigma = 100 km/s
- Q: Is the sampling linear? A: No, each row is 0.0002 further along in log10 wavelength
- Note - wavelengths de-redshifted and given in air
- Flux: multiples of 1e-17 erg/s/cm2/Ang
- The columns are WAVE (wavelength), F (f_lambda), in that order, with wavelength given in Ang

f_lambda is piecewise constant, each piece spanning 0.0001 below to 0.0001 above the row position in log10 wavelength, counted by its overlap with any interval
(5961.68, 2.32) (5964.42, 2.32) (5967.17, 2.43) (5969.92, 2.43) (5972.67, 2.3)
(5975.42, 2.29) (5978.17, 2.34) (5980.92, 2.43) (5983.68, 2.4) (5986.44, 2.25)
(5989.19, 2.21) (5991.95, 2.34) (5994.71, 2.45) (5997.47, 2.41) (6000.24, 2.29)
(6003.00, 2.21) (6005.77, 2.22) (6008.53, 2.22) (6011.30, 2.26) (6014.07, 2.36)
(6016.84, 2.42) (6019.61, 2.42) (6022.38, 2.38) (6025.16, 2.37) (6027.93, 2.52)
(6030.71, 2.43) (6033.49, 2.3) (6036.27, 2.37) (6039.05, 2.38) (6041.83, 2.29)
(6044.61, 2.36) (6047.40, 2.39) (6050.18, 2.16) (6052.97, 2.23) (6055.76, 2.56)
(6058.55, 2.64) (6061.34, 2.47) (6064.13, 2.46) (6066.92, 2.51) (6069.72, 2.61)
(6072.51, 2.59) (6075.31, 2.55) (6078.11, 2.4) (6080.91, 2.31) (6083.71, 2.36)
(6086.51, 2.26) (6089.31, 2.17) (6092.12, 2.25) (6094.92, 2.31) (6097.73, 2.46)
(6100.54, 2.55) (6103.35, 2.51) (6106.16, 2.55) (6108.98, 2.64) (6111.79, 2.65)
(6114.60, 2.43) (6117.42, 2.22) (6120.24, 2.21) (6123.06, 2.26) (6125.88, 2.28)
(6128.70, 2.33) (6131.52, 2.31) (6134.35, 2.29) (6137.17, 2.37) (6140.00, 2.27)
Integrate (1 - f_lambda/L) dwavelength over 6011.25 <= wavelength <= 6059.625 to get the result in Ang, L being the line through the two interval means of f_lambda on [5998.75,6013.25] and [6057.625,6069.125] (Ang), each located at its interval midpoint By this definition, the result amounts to 0.07 Ang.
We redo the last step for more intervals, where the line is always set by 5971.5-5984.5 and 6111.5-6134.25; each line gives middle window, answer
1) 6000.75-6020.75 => 0.4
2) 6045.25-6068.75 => -1.0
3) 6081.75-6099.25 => 0.2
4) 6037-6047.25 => -0.1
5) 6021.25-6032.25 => -0.4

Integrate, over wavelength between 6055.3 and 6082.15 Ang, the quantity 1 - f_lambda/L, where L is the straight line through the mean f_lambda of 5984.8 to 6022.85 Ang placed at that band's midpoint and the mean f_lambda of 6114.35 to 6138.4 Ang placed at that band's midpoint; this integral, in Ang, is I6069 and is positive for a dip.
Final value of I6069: -2.4 Ang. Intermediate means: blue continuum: 2.32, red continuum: 2.29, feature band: 2.51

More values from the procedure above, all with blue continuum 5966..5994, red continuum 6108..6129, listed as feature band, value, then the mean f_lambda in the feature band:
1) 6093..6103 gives -0.3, 2.44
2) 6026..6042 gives -0.2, 2.39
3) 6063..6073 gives -0.7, 2.54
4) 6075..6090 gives 0.2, 2.34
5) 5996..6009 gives 0.4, 2.27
